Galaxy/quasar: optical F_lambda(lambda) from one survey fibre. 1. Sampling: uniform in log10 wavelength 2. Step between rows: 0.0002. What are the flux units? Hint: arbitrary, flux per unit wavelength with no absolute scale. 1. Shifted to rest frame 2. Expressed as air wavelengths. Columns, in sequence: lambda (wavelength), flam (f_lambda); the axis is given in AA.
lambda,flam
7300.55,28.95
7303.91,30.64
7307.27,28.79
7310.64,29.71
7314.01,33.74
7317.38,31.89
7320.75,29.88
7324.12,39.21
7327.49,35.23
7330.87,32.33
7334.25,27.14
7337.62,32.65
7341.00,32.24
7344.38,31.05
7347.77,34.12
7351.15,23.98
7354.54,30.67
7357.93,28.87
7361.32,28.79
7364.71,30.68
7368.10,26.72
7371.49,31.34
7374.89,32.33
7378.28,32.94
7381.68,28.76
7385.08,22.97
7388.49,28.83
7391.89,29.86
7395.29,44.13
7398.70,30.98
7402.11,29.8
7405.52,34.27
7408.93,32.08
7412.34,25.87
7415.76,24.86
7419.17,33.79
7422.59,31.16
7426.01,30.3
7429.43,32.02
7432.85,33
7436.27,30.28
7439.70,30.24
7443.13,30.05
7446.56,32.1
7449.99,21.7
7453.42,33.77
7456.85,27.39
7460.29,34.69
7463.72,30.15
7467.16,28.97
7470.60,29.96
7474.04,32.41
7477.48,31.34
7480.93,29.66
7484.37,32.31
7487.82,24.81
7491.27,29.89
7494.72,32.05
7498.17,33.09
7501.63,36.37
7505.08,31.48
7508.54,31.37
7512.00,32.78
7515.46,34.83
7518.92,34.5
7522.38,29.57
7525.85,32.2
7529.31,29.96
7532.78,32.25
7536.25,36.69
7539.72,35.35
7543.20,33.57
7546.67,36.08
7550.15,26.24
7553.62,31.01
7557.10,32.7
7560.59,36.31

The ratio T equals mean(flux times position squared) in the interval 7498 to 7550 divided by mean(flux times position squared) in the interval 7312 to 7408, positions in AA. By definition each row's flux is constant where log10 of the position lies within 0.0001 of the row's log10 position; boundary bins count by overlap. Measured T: 1.1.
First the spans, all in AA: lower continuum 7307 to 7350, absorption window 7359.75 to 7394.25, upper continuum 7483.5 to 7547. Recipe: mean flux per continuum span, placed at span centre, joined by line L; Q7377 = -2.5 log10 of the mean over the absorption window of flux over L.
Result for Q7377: 0.09 mag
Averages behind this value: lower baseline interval 32.2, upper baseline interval 32.5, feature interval 29.6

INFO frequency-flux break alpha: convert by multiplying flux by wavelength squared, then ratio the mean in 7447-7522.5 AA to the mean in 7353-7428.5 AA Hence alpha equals 1.05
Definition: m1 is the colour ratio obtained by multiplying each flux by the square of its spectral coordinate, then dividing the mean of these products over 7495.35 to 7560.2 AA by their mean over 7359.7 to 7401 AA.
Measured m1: 1.11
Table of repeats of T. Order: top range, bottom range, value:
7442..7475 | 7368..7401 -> 0.99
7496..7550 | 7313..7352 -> 1.09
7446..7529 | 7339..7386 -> 1.08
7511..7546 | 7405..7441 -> 1.12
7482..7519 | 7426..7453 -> 1.08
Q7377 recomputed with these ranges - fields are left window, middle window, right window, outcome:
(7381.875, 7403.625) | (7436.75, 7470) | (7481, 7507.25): 0.04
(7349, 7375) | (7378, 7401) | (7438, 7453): -0.07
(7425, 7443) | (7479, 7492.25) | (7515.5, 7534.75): 0.09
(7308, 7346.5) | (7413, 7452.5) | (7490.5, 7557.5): 0.09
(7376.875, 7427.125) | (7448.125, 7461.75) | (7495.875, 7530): 0.08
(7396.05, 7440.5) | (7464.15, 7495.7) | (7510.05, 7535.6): 0.06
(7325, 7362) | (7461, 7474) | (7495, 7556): 0.06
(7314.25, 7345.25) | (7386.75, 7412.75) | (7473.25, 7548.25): 0.01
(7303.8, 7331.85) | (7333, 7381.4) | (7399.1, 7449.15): 0.05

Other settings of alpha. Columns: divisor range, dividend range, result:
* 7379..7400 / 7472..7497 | 1.01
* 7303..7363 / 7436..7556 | 1.05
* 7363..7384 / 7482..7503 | 1.07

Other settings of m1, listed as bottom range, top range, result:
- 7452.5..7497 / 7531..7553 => 1.11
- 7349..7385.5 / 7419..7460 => 1.07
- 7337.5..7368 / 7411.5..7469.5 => 1.03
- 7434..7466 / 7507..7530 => 1.09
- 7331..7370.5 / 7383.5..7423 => 1.04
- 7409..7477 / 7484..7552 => 1.09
